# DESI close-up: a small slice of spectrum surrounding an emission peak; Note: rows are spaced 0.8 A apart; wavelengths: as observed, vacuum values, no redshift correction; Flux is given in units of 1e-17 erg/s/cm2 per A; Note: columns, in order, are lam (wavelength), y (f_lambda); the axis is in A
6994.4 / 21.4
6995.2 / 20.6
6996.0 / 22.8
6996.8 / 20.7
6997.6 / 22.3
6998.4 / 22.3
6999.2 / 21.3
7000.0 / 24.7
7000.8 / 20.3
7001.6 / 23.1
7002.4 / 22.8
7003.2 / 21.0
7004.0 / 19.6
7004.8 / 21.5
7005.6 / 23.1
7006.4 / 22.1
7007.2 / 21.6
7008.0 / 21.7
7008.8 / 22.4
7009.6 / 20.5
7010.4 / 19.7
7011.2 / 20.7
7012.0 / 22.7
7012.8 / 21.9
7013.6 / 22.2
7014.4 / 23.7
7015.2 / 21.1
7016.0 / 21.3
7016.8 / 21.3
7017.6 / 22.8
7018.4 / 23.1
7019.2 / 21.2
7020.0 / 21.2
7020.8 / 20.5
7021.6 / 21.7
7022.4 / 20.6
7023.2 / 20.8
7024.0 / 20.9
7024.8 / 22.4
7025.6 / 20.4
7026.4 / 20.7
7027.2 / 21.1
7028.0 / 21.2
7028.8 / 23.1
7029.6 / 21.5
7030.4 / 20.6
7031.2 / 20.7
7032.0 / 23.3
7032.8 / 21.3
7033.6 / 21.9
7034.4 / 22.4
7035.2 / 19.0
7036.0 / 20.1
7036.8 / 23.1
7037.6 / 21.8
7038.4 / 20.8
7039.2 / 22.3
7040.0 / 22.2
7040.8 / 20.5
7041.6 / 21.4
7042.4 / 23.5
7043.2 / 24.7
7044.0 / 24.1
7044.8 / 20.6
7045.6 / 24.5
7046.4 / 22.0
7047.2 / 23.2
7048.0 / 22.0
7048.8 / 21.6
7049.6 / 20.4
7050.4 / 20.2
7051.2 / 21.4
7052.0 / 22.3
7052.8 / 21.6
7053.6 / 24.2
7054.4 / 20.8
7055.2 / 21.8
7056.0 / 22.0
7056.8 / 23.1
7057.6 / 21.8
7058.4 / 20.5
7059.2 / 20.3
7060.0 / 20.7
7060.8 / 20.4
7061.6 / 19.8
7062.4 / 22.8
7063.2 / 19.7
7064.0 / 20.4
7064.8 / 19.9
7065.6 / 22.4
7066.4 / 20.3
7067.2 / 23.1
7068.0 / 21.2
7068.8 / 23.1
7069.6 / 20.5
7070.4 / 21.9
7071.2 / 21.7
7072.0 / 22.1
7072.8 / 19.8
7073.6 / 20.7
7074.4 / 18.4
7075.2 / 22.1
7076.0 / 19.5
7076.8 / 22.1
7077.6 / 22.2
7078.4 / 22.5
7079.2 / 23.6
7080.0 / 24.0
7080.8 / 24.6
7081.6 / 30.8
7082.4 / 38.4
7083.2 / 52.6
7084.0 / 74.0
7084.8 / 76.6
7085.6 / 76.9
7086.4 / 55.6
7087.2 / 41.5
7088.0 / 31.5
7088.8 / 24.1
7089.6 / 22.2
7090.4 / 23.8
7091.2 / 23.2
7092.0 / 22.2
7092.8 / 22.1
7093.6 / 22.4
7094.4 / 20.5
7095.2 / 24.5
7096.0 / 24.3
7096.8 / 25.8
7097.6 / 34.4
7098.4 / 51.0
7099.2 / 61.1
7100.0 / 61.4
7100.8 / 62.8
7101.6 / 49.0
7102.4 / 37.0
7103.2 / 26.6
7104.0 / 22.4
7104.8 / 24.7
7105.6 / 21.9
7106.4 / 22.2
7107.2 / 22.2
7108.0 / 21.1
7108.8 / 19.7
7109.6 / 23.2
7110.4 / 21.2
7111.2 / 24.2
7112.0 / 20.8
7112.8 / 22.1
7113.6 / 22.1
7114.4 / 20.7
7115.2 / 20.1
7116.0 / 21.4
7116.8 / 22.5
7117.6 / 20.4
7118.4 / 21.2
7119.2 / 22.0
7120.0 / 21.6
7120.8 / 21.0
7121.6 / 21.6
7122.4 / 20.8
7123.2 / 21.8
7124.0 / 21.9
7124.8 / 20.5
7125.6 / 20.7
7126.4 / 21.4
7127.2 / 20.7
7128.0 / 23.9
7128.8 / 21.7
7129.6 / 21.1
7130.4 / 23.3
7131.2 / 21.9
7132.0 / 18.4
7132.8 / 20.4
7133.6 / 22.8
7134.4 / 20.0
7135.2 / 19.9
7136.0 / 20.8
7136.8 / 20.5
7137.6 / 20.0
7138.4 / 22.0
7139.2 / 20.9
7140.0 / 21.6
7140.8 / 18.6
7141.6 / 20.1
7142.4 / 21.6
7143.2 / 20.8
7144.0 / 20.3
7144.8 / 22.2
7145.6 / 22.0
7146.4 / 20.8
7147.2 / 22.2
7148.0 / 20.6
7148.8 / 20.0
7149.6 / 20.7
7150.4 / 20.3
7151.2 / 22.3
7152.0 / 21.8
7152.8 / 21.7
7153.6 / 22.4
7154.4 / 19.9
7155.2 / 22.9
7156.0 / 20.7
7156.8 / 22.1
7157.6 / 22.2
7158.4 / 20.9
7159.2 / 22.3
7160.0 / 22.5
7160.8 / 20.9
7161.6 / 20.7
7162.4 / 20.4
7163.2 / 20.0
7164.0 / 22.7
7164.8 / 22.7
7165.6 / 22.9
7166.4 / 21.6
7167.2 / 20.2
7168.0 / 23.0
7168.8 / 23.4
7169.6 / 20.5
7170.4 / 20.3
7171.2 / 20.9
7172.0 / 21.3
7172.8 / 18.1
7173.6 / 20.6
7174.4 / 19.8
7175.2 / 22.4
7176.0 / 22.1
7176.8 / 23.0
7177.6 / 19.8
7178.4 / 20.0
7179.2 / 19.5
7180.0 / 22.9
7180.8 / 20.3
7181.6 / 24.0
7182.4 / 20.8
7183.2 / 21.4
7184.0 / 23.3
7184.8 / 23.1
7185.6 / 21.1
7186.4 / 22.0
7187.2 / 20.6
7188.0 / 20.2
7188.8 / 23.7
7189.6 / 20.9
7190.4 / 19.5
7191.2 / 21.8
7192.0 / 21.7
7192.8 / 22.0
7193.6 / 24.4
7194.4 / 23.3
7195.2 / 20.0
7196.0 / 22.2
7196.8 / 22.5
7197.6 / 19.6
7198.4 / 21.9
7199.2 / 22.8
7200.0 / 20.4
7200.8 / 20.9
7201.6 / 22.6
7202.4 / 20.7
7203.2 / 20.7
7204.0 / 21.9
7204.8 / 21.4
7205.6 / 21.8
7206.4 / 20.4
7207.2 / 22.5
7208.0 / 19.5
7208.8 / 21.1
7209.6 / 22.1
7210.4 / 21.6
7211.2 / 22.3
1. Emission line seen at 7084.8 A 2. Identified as [S II]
